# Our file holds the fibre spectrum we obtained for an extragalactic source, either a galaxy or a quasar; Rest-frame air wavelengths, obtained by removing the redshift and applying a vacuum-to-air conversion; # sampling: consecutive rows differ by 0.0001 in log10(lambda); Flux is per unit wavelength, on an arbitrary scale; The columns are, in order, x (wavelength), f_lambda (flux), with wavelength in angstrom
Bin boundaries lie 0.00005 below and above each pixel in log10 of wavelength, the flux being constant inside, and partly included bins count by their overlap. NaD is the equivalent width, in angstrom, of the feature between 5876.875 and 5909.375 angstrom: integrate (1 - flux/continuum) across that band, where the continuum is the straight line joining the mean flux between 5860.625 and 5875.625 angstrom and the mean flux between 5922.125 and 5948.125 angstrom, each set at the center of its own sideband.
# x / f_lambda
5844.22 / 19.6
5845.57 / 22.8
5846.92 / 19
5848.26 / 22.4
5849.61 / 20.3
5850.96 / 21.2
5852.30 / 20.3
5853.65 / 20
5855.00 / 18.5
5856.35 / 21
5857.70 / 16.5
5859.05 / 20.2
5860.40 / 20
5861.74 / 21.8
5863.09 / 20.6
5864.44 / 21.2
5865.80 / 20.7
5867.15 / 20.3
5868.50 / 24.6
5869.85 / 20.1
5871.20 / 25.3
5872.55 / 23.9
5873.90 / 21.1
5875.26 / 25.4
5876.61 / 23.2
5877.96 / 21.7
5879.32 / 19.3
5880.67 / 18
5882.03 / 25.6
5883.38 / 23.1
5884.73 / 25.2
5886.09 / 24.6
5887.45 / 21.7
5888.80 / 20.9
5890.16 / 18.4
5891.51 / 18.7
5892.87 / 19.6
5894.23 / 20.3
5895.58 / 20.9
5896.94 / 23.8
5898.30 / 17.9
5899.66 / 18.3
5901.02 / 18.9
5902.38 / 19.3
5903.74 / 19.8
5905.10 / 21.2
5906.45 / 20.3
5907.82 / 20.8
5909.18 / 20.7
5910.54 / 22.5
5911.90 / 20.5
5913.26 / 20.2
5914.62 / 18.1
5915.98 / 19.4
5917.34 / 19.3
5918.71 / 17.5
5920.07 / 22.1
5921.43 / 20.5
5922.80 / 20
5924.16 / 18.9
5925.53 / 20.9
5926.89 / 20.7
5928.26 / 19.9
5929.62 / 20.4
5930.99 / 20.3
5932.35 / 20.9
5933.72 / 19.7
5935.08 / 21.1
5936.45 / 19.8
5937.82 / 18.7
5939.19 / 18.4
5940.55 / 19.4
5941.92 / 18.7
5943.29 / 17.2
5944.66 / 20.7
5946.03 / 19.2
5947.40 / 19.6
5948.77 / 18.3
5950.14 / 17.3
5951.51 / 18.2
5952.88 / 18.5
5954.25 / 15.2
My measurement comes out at 0.6 angstrom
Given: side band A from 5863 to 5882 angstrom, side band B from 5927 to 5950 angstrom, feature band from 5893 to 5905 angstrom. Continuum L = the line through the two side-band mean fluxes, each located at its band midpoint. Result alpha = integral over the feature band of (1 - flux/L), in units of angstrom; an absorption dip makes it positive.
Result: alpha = 0.59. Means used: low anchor 22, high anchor 19.5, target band 19.9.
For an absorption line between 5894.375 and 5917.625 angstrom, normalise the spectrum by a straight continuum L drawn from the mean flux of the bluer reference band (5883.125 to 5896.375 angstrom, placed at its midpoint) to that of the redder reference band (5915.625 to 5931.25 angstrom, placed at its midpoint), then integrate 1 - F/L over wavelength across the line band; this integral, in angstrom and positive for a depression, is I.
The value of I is 0.61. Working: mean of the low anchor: 21.3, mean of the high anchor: 20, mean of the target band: 20.1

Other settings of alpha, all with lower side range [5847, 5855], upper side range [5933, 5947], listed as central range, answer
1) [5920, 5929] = -0.4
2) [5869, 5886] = -2.2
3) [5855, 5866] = 0.1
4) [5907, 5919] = -0.2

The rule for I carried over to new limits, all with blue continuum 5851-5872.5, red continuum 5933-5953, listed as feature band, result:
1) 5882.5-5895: -0.7 angstrom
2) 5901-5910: -0.2 angstrom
